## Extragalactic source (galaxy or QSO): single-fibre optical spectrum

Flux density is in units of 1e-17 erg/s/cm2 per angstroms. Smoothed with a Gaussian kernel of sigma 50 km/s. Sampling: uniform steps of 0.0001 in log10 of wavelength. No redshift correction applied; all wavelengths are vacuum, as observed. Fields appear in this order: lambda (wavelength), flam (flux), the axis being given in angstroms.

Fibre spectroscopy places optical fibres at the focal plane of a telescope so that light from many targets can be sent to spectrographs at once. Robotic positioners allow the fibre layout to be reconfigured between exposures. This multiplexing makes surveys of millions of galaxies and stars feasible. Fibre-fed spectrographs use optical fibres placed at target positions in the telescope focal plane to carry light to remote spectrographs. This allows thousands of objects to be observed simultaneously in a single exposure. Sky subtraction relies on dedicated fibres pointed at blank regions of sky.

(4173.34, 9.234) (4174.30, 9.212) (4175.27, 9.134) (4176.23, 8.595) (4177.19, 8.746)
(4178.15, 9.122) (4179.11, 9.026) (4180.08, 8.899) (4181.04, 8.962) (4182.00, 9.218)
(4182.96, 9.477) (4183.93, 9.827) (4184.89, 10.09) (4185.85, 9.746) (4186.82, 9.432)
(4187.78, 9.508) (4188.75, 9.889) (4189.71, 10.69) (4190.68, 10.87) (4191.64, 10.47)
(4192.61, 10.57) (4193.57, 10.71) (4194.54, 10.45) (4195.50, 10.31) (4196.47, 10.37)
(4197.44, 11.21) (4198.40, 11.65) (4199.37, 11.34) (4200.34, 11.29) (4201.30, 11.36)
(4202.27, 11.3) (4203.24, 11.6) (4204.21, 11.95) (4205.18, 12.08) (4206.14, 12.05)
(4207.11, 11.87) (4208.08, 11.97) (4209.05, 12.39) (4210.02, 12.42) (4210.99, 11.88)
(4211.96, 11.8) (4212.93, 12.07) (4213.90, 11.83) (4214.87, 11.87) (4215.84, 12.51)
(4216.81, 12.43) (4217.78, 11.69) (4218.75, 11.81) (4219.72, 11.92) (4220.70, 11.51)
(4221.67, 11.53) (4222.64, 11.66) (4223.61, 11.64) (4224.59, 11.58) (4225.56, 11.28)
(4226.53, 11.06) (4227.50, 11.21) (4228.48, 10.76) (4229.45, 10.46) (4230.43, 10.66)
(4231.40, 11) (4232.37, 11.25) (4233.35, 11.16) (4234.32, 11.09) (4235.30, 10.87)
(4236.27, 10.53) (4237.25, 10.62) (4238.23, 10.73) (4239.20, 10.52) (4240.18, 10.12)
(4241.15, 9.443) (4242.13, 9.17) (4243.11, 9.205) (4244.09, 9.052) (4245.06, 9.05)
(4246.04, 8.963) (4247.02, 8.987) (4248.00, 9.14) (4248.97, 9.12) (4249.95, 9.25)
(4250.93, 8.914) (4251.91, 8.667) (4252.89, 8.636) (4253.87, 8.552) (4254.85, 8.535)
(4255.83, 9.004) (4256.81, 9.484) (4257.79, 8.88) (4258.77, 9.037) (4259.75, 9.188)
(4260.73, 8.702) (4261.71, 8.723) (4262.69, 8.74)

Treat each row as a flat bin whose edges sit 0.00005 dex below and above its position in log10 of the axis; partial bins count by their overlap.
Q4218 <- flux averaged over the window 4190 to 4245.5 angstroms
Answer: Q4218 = 11.1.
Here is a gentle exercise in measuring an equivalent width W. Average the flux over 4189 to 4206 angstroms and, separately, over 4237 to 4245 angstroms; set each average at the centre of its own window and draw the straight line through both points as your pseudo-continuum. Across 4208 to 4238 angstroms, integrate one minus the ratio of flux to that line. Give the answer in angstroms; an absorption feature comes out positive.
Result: -3.3 angstroms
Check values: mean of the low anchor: 11.1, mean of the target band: 11.5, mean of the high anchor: 9.79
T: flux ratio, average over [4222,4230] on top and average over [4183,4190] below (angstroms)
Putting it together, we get 1.14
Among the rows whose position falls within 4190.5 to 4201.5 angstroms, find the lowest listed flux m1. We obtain 10.31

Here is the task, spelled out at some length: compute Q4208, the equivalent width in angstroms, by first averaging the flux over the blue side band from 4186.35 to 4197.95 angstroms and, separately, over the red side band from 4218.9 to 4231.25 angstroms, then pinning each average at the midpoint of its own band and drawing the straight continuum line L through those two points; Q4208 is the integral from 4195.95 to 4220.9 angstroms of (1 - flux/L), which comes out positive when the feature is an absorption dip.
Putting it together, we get -2.2 angstroms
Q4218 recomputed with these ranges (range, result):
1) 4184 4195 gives 10.2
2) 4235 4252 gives 9.58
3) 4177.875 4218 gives 10.9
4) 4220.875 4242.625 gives 10.8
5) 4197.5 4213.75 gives 11.8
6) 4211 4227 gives 11.8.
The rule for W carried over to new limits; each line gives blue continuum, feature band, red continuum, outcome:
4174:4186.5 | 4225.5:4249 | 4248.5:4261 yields -3.2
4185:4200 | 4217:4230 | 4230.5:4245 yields -1.3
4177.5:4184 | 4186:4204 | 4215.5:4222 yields -0.9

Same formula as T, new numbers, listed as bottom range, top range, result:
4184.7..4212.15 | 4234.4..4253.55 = 0.86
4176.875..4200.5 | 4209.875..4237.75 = 1.14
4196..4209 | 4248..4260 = 0.77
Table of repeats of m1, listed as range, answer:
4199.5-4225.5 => 11.29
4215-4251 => 8.914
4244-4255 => 8.535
